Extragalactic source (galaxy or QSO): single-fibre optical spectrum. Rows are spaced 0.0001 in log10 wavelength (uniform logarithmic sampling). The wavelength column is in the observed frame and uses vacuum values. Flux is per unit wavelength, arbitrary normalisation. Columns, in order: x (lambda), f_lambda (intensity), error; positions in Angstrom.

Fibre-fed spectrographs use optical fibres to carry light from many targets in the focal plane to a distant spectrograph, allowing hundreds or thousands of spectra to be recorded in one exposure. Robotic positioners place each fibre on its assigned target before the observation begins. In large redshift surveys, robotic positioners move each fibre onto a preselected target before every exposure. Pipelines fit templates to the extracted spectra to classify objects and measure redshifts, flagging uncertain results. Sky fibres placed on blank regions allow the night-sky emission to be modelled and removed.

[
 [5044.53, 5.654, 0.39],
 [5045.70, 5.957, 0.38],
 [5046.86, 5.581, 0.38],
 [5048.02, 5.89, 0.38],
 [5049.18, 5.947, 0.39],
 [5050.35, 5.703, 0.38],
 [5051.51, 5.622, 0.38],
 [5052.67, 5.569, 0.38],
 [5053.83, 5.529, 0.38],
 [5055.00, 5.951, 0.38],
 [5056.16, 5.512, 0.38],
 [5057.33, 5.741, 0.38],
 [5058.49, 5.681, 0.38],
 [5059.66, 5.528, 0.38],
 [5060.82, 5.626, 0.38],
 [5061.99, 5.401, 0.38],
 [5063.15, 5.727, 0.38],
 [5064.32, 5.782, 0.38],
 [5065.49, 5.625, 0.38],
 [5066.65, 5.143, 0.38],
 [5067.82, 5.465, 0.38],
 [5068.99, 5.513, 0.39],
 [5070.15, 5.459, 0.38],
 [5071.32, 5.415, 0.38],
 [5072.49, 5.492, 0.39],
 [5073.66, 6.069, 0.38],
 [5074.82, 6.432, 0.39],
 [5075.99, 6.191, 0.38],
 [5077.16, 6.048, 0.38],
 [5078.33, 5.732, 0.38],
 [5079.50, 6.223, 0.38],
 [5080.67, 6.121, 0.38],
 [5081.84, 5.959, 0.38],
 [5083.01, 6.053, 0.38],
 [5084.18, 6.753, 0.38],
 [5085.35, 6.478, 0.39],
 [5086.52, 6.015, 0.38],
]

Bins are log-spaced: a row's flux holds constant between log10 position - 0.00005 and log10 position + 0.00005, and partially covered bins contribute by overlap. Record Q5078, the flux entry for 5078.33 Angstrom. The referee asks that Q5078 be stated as 5.732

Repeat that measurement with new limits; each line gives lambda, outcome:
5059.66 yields 5.528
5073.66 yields 6.069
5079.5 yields 6.223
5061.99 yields 5.401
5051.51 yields 5.622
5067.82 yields 5.465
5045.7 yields 5.957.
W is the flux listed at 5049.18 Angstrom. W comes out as 5.947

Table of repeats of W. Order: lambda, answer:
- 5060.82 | 5.626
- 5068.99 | 5.513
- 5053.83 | 5.529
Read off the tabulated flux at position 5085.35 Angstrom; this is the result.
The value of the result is 6.478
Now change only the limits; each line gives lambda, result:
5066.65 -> 5.143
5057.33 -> 5.741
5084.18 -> 6.753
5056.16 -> 5.512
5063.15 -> 5.727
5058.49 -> 5.681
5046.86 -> 5.581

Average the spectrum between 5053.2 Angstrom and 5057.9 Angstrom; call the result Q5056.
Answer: 5.68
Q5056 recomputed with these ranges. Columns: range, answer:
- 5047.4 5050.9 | 5.84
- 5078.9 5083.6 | 6.09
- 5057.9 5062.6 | 5.57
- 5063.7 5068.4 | 5.5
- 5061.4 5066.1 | 5.63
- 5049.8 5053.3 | 5.65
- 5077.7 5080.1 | 5.98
